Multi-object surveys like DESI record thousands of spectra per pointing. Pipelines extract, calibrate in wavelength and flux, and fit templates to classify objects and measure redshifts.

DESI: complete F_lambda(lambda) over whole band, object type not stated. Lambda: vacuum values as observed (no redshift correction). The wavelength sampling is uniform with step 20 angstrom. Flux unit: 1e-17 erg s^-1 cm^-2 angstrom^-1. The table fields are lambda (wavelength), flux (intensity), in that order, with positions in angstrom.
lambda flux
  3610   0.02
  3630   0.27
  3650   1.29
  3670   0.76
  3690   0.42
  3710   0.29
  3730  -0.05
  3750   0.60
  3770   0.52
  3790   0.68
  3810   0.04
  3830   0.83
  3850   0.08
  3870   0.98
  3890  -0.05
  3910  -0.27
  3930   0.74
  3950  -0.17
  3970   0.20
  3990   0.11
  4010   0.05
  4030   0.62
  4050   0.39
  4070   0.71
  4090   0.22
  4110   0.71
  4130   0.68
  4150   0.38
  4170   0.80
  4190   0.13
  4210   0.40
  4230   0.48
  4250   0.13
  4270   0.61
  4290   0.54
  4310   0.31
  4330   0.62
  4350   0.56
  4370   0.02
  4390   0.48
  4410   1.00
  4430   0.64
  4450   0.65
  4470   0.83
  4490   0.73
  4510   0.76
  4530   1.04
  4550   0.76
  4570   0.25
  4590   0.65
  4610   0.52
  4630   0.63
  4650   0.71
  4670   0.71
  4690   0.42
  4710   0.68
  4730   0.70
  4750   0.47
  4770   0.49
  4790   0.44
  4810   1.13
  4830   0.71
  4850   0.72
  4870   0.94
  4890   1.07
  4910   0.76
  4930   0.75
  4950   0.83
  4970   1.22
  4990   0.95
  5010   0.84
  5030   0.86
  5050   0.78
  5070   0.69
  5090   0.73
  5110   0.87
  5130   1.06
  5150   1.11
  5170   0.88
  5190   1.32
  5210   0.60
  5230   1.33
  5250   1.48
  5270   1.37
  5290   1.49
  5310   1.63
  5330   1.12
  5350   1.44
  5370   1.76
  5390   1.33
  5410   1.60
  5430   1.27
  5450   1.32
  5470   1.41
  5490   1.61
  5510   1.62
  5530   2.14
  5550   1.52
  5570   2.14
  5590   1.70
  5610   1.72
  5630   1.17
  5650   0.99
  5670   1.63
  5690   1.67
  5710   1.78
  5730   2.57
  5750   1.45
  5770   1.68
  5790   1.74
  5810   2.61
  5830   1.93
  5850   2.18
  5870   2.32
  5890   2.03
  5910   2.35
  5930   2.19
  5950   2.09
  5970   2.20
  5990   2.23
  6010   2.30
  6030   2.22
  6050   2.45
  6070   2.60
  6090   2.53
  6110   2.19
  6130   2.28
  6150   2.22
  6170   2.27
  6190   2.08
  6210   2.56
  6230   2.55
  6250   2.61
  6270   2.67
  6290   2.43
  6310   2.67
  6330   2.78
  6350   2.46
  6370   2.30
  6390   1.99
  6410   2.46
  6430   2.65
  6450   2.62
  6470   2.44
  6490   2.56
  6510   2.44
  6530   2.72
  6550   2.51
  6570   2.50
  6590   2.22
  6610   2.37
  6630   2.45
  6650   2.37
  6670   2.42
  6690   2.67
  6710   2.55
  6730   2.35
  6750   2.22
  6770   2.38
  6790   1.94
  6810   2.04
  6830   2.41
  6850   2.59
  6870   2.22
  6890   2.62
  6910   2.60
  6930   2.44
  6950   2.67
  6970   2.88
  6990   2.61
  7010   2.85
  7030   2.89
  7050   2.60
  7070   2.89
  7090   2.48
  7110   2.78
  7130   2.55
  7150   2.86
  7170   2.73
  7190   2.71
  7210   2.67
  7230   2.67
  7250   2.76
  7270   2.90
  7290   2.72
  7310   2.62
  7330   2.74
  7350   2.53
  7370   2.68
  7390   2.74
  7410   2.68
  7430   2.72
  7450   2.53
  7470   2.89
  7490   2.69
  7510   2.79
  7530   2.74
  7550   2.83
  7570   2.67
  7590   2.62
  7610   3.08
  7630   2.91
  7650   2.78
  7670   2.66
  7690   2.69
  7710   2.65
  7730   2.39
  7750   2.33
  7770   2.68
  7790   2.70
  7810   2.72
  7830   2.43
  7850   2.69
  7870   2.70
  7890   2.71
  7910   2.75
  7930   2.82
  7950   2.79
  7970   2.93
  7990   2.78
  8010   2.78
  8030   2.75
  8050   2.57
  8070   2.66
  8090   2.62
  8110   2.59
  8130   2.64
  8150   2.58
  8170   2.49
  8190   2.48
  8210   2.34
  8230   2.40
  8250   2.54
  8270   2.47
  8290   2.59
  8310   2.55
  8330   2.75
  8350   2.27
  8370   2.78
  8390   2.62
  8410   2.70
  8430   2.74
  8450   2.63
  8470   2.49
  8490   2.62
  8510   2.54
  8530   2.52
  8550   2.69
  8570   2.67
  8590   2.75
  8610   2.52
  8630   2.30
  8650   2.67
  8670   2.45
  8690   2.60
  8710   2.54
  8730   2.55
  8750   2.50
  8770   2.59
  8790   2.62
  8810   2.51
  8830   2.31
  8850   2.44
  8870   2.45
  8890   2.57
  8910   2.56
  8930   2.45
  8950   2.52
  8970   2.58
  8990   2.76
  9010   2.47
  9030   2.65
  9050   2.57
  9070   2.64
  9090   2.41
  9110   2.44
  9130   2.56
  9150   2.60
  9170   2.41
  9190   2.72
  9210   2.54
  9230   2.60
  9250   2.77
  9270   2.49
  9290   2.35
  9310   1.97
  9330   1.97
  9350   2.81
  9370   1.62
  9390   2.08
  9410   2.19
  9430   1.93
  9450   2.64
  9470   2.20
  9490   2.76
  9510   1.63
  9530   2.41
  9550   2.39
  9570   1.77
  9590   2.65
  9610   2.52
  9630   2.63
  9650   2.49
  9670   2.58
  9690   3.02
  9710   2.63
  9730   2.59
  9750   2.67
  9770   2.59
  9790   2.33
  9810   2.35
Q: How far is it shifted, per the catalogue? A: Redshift 0.31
